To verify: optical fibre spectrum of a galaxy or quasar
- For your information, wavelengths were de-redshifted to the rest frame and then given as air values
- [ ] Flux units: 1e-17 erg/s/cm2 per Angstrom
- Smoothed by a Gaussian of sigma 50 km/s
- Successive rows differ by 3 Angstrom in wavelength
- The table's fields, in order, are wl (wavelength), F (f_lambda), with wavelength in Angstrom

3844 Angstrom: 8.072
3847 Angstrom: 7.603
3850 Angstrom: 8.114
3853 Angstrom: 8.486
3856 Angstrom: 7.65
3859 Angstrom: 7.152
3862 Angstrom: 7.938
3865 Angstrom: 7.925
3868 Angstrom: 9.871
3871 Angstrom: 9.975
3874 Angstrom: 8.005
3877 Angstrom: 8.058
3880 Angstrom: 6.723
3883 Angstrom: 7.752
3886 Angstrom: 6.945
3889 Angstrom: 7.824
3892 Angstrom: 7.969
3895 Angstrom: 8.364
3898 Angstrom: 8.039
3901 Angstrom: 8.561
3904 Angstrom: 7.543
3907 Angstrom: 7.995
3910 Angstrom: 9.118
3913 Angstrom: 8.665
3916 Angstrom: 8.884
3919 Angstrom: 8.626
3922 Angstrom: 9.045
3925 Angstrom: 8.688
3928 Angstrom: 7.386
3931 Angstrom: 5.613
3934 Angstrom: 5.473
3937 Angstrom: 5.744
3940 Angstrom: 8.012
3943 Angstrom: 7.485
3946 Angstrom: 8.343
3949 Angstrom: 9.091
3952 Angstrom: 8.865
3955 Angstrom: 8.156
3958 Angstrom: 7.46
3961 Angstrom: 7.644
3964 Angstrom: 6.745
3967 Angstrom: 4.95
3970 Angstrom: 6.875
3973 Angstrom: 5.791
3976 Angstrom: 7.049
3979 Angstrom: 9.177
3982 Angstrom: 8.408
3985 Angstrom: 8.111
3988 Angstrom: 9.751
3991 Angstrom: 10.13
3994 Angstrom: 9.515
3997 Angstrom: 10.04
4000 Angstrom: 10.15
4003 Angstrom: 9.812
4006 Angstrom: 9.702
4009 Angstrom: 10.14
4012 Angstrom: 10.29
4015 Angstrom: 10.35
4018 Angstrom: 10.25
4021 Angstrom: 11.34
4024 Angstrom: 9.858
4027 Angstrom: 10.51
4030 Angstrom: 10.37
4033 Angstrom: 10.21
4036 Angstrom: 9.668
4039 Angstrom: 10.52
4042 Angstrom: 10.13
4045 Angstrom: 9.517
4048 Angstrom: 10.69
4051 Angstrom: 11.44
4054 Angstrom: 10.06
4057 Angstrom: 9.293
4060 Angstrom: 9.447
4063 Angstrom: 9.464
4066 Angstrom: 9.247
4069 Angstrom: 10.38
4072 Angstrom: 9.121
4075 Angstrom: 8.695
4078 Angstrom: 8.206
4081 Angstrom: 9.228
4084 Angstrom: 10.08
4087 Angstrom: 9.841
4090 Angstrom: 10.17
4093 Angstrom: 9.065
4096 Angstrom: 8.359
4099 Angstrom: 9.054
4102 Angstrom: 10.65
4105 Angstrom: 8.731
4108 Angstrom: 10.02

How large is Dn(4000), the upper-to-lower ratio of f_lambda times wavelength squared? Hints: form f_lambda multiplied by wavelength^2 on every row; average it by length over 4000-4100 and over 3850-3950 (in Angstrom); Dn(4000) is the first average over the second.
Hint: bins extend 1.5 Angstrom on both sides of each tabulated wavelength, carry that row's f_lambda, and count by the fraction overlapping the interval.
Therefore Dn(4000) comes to 1.33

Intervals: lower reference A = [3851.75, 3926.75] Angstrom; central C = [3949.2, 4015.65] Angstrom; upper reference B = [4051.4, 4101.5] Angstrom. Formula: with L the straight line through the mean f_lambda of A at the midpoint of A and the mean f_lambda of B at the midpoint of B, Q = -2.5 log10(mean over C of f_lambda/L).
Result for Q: 0.03 mag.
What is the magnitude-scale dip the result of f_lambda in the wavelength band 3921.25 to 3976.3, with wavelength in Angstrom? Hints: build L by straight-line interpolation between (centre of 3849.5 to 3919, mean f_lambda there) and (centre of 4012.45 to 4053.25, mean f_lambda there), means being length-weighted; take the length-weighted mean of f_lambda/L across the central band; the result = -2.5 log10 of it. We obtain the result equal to 0.24 mag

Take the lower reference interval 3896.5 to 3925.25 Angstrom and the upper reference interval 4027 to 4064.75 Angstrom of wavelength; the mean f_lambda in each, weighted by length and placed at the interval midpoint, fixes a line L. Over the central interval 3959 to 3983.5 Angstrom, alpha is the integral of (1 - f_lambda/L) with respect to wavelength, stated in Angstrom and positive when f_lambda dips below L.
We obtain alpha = 5.66 Angstrom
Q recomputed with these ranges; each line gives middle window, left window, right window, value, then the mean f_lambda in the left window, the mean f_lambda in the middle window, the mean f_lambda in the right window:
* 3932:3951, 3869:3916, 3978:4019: 0.20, 8.15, 7.35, 9.7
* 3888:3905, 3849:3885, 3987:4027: 0.06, 8.12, 8.07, 10.1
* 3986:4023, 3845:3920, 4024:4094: -0.09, 8.15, 10.1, 9.8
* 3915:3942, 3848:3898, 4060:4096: 0.13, 8.04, 7.47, 9.37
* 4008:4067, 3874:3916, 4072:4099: -0.14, 8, 10.1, 9.19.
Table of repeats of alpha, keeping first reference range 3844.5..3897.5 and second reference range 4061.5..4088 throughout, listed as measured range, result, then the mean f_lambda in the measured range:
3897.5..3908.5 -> 0.3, 8.03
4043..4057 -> -1.7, 10.3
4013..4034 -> -3.3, 10.4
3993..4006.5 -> -1.5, 9.87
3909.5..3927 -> -0.9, 8.78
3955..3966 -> 1.7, 7.3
